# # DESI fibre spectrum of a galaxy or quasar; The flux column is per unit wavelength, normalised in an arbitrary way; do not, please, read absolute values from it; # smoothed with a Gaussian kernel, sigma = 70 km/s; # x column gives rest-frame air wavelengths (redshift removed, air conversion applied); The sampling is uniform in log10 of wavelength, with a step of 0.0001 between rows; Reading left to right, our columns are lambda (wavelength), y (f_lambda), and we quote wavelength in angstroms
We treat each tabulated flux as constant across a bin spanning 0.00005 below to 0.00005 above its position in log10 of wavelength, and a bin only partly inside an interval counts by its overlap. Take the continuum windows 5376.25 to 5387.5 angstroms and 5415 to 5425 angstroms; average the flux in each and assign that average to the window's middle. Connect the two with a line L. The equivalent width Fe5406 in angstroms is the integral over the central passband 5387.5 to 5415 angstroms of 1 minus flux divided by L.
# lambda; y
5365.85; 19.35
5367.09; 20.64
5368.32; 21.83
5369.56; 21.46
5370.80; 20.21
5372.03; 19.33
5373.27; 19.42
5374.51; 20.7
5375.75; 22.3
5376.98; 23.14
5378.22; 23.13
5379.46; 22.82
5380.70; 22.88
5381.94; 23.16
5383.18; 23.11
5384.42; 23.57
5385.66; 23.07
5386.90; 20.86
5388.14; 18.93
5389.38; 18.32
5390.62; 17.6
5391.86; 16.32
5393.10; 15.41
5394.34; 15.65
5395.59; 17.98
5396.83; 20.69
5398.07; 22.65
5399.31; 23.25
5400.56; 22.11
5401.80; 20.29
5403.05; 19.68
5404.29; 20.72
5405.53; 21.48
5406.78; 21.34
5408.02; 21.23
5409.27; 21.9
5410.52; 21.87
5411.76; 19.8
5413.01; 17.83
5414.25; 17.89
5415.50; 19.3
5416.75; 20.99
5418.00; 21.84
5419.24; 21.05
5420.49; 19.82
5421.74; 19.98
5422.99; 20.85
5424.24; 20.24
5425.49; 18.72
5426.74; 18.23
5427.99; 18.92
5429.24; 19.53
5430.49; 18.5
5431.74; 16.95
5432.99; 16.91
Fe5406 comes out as 2.47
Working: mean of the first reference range 22.9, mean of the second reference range 20.5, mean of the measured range 19.7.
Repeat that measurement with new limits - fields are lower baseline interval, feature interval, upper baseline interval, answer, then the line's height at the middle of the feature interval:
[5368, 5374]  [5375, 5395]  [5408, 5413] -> -0.1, 20.5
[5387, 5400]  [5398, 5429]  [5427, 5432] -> -2.9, 18.7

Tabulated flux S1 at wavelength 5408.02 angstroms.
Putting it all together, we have 21.23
